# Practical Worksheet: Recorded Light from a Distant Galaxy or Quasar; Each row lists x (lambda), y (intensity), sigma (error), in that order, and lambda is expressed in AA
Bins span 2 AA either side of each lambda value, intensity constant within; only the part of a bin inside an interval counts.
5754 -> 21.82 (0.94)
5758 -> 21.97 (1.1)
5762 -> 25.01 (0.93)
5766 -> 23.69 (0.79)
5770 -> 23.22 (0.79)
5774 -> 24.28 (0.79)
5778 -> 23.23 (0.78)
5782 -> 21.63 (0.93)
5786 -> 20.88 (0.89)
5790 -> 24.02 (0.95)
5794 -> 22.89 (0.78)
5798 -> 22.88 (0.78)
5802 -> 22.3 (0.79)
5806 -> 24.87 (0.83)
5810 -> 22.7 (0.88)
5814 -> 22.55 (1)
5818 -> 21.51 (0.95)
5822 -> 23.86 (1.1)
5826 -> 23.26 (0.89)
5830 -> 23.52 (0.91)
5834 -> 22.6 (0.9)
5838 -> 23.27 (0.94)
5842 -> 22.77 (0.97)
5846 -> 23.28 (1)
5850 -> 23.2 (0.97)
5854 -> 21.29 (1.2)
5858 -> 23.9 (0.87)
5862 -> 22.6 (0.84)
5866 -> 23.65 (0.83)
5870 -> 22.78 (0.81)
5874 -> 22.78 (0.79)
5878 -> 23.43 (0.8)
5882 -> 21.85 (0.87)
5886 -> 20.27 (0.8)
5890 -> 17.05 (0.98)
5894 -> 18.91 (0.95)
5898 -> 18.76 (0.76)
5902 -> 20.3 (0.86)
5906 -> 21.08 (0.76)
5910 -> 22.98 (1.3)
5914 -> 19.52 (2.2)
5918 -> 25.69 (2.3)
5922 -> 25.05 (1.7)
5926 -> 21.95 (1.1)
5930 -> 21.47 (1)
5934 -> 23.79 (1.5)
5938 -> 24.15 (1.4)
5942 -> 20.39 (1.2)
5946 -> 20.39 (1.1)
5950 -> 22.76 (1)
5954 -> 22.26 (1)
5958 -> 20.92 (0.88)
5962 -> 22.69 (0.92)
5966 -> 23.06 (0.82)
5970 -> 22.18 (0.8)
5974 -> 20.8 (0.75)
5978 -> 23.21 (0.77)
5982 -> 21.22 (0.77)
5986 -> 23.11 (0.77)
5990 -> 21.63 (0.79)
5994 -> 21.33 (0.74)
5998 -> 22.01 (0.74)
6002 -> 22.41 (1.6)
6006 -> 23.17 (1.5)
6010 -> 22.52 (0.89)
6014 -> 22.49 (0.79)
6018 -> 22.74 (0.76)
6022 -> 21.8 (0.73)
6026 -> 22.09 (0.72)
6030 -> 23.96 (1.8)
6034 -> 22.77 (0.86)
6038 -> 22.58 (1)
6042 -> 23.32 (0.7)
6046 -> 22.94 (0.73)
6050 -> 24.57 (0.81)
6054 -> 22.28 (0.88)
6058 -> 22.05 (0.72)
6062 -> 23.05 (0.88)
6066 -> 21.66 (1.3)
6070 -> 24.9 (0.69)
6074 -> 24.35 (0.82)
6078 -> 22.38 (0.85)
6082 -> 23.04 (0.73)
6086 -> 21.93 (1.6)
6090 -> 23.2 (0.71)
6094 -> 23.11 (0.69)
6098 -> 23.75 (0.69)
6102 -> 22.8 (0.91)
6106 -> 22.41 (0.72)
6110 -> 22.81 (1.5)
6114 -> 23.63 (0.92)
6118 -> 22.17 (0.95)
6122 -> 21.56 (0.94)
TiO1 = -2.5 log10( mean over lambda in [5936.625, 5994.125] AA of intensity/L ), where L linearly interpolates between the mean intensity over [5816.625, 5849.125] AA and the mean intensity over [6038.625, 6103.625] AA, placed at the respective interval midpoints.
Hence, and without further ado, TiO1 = 0.051 mag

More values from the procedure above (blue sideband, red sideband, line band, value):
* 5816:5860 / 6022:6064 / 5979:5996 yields 0.05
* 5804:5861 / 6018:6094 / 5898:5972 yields 0.04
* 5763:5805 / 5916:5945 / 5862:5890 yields 0.05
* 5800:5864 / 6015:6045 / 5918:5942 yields -0.02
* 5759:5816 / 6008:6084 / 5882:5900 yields 0.20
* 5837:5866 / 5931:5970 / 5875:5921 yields 0.08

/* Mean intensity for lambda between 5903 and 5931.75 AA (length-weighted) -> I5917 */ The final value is 22.5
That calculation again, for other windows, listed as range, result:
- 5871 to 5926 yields 21.4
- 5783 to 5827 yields 22.8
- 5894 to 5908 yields 19.9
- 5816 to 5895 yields 22.3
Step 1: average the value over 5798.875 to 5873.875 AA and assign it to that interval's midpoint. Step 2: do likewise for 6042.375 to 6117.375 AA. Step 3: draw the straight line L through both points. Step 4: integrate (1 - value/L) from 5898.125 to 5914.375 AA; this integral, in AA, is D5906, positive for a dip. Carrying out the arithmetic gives 1.5 AA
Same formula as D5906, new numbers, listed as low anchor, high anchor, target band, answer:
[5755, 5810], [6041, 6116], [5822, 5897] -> 2.76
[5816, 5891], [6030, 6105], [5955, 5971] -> 0.41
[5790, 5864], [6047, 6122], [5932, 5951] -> 0.58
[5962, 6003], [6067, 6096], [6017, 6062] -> -0.17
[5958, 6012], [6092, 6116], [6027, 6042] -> -0.33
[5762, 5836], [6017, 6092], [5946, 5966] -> 0.79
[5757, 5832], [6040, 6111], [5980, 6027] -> 1.70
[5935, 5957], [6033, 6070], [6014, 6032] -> 0.04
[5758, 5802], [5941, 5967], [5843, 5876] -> -0.65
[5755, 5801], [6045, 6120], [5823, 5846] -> -0.12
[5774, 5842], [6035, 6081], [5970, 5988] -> 0.73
